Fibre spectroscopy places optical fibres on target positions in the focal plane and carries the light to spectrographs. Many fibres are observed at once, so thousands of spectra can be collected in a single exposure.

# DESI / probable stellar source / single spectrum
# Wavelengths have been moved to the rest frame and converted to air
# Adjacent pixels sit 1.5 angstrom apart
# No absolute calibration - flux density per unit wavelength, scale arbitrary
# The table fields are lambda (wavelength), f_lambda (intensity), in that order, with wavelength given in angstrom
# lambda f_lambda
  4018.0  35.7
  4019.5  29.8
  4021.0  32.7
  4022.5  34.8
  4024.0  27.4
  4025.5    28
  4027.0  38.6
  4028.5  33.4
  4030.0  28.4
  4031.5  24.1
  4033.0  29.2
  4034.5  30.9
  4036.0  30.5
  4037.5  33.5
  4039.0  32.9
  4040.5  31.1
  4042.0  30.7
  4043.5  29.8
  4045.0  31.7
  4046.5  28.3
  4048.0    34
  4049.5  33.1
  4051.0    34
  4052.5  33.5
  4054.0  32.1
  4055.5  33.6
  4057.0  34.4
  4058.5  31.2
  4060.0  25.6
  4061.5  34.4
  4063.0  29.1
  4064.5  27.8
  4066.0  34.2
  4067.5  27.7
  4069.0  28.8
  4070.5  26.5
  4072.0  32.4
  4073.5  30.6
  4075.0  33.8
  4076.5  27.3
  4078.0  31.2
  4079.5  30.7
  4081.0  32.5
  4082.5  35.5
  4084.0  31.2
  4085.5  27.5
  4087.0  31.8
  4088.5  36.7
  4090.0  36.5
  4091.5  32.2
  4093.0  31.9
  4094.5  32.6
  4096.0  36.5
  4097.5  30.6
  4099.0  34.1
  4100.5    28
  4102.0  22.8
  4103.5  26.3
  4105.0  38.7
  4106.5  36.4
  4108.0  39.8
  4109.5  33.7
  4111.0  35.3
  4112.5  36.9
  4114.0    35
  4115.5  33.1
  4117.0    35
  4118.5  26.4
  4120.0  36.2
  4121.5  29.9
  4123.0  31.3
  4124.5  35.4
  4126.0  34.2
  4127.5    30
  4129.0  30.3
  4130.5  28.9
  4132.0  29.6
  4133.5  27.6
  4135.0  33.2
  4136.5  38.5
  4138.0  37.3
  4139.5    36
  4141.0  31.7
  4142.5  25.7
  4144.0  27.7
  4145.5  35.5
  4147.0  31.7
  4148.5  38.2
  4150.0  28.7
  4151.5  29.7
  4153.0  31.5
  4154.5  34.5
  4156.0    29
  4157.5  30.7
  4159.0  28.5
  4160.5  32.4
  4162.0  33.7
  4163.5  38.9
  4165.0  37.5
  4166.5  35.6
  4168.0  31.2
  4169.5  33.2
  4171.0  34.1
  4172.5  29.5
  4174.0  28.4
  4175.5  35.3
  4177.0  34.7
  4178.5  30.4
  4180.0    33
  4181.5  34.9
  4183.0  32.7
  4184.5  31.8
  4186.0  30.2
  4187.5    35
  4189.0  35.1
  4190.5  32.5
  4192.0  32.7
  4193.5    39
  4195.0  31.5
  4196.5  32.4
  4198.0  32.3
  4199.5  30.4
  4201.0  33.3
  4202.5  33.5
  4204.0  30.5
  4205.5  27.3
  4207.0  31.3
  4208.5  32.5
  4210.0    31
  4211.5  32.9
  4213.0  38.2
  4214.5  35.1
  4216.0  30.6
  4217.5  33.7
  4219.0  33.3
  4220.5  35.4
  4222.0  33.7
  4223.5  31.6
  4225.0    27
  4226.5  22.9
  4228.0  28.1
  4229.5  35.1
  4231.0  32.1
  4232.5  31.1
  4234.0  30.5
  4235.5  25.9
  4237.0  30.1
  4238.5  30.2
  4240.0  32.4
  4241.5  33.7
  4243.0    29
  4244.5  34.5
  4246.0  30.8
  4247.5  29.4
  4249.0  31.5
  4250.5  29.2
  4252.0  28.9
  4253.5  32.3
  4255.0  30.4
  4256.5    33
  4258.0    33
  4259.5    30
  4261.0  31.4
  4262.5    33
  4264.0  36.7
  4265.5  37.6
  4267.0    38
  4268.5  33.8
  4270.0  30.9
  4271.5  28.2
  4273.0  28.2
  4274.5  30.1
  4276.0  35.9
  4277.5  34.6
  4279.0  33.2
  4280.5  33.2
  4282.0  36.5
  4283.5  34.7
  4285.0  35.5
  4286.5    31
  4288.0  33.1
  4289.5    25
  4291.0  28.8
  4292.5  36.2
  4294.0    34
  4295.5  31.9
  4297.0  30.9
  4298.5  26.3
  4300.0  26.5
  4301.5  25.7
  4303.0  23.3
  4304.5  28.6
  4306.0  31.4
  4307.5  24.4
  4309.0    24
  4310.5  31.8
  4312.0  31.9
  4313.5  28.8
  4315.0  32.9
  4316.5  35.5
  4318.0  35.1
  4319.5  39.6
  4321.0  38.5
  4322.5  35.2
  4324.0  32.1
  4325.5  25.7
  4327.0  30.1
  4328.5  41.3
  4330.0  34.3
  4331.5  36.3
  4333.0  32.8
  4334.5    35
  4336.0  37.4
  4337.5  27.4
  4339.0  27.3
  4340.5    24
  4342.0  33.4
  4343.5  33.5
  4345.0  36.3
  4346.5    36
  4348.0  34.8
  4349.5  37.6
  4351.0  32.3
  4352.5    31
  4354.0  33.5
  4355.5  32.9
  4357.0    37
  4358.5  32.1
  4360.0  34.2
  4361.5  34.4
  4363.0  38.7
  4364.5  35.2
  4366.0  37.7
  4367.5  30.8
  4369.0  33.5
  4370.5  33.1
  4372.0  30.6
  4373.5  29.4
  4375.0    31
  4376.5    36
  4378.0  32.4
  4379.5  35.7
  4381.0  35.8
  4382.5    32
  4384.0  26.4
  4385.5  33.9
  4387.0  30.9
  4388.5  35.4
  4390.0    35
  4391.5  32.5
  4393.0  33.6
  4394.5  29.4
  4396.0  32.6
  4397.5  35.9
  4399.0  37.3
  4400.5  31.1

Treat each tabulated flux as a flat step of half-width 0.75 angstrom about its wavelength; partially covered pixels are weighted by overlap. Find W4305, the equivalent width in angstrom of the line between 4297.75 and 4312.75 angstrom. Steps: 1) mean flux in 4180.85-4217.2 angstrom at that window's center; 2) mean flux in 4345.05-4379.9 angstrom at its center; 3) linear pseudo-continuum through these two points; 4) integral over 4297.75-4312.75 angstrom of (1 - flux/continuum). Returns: 2.75 angstrom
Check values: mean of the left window 32.8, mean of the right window 33.9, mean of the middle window 27.4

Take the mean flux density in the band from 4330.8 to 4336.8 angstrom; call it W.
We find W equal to 35.3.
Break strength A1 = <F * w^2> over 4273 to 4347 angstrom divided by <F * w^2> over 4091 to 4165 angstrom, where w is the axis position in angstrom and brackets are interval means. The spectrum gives 1.1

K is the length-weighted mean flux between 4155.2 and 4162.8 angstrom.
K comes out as 30.9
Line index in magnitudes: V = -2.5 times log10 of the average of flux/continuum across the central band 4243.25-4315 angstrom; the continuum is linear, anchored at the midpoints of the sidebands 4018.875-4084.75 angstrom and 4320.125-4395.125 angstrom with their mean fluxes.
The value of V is 0.05 mag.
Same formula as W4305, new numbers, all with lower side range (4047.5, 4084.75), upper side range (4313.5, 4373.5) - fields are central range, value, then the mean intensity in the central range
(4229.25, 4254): 1.5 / 30.9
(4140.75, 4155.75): 0.3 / 31.4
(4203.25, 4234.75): 1.0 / 31.6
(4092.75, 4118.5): -1.2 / 33.2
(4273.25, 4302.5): 1.4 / 31.6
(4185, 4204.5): -0.3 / 33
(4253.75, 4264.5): 0.2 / 32.4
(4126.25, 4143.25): 0.1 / 31.8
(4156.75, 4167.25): -0.6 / 33.9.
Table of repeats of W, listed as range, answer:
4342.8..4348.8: 35.2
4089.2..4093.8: 33.6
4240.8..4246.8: 32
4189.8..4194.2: 34.7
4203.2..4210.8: 30.6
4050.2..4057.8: 33.5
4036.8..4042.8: 32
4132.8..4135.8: 30.6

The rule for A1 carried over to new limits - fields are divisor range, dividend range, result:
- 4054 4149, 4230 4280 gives 1.07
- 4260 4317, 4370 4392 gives 1.09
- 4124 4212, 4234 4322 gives 1.03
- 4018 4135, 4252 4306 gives 1.10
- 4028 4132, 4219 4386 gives 1.13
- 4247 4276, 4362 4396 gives 1.09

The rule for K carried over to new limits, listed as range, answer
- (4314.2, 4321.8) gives 36.3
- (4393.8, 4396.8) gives 31.1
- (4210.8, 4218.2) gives 34.1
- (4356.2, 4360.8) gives 34.4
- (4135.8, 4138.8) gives 37.9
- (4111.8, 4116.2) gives 35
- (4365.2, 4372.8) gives 33.1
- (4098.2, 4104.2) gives 27.8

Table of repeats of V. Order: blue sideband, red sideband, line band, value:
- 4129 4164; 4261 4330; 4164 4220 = -0.03 mag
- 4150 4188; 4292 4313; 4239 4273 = -0.06 mag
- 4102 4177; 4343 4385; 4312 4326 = -0.01 mag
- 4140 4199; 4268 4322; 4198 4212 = 0.03 mag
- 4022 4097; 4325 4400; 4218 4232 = 0.05 mag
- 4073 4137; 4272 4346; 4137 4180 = -0.01 mag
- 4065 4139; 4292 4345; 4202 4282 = 0.00 mag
